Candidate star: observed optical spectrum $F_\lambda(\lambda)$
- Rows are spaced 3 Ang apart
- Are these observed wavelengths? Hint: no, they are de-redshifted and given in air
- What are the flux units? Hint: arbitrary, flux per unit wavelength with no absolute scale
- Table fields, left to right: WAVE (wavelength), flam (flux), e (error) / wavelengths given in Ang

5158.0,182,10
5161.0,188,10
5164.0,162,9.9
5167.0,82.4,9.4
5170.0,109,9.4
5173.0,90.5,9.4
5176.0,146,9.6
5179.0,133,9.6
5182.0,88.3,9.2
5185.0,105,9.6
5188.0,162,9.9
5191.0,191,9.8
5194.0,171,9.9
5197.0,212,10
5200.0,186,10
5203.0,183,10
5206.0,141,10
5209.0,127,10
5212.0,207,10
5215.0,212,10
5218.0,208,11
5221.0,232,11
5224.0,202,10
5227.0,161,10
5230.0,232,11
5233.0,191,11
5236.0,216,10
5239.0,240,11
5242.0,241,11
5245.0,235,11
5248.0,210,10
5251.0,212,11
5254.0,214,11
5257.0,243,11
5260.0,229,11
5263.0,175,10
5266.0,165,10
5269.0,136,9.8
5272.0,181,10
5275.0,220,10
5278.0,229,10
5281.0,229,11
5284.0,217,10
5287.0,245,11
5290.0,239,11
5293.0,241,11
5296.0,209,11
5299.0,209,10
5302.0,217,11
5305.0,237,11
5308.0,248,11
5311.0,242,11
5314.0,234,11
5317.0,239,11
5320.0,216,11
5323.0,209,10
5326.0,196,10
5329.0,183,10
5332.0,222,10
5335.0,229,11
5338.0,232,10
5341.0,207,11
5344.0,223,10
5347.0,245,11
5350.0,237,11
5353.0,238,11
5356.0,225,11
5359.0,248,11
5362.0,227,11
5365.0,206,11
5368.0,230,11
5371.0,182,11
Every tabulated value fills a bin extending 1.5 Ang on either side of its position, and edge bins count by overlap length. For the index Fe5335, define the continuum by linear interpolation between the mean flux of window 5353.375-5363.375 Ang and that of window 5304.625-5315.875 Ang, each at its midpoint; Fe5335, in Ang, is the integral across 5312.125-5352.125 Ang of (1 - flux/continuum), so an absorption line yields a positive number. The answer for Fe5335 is 2.7 Ang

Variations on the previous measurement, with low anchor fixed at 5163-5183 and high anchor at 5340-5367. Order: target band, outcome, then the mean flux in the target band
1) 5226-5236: -3.1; 200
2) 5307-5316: -1.7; 241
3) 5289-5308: -3.2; 227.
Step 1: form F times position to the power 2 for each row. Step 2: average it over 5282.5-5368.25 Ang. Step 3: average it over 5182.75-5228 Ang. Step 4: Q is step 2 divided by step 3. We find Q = 1.3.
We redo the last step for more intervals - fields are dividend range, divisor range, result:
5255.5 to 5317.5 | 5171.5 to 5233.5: 1.32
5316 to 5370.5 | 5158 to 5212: 1.59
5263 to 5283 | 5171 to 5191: 1.59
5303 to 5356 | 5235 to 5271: 1.11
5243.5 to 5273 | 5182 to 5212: 1.26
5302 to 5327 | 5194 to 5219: 1.29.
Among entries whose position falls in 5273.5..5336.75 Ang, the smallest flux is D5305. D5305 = 183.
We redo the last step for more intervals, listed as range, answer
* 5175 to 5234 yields 88.3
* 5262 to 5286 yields 136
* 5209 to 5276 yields 127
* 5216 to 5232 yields 161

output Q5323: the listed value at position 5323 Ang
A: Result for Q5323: 209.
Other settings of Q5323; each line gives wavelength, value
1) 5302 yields 217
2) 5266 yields 165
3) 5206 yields 141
